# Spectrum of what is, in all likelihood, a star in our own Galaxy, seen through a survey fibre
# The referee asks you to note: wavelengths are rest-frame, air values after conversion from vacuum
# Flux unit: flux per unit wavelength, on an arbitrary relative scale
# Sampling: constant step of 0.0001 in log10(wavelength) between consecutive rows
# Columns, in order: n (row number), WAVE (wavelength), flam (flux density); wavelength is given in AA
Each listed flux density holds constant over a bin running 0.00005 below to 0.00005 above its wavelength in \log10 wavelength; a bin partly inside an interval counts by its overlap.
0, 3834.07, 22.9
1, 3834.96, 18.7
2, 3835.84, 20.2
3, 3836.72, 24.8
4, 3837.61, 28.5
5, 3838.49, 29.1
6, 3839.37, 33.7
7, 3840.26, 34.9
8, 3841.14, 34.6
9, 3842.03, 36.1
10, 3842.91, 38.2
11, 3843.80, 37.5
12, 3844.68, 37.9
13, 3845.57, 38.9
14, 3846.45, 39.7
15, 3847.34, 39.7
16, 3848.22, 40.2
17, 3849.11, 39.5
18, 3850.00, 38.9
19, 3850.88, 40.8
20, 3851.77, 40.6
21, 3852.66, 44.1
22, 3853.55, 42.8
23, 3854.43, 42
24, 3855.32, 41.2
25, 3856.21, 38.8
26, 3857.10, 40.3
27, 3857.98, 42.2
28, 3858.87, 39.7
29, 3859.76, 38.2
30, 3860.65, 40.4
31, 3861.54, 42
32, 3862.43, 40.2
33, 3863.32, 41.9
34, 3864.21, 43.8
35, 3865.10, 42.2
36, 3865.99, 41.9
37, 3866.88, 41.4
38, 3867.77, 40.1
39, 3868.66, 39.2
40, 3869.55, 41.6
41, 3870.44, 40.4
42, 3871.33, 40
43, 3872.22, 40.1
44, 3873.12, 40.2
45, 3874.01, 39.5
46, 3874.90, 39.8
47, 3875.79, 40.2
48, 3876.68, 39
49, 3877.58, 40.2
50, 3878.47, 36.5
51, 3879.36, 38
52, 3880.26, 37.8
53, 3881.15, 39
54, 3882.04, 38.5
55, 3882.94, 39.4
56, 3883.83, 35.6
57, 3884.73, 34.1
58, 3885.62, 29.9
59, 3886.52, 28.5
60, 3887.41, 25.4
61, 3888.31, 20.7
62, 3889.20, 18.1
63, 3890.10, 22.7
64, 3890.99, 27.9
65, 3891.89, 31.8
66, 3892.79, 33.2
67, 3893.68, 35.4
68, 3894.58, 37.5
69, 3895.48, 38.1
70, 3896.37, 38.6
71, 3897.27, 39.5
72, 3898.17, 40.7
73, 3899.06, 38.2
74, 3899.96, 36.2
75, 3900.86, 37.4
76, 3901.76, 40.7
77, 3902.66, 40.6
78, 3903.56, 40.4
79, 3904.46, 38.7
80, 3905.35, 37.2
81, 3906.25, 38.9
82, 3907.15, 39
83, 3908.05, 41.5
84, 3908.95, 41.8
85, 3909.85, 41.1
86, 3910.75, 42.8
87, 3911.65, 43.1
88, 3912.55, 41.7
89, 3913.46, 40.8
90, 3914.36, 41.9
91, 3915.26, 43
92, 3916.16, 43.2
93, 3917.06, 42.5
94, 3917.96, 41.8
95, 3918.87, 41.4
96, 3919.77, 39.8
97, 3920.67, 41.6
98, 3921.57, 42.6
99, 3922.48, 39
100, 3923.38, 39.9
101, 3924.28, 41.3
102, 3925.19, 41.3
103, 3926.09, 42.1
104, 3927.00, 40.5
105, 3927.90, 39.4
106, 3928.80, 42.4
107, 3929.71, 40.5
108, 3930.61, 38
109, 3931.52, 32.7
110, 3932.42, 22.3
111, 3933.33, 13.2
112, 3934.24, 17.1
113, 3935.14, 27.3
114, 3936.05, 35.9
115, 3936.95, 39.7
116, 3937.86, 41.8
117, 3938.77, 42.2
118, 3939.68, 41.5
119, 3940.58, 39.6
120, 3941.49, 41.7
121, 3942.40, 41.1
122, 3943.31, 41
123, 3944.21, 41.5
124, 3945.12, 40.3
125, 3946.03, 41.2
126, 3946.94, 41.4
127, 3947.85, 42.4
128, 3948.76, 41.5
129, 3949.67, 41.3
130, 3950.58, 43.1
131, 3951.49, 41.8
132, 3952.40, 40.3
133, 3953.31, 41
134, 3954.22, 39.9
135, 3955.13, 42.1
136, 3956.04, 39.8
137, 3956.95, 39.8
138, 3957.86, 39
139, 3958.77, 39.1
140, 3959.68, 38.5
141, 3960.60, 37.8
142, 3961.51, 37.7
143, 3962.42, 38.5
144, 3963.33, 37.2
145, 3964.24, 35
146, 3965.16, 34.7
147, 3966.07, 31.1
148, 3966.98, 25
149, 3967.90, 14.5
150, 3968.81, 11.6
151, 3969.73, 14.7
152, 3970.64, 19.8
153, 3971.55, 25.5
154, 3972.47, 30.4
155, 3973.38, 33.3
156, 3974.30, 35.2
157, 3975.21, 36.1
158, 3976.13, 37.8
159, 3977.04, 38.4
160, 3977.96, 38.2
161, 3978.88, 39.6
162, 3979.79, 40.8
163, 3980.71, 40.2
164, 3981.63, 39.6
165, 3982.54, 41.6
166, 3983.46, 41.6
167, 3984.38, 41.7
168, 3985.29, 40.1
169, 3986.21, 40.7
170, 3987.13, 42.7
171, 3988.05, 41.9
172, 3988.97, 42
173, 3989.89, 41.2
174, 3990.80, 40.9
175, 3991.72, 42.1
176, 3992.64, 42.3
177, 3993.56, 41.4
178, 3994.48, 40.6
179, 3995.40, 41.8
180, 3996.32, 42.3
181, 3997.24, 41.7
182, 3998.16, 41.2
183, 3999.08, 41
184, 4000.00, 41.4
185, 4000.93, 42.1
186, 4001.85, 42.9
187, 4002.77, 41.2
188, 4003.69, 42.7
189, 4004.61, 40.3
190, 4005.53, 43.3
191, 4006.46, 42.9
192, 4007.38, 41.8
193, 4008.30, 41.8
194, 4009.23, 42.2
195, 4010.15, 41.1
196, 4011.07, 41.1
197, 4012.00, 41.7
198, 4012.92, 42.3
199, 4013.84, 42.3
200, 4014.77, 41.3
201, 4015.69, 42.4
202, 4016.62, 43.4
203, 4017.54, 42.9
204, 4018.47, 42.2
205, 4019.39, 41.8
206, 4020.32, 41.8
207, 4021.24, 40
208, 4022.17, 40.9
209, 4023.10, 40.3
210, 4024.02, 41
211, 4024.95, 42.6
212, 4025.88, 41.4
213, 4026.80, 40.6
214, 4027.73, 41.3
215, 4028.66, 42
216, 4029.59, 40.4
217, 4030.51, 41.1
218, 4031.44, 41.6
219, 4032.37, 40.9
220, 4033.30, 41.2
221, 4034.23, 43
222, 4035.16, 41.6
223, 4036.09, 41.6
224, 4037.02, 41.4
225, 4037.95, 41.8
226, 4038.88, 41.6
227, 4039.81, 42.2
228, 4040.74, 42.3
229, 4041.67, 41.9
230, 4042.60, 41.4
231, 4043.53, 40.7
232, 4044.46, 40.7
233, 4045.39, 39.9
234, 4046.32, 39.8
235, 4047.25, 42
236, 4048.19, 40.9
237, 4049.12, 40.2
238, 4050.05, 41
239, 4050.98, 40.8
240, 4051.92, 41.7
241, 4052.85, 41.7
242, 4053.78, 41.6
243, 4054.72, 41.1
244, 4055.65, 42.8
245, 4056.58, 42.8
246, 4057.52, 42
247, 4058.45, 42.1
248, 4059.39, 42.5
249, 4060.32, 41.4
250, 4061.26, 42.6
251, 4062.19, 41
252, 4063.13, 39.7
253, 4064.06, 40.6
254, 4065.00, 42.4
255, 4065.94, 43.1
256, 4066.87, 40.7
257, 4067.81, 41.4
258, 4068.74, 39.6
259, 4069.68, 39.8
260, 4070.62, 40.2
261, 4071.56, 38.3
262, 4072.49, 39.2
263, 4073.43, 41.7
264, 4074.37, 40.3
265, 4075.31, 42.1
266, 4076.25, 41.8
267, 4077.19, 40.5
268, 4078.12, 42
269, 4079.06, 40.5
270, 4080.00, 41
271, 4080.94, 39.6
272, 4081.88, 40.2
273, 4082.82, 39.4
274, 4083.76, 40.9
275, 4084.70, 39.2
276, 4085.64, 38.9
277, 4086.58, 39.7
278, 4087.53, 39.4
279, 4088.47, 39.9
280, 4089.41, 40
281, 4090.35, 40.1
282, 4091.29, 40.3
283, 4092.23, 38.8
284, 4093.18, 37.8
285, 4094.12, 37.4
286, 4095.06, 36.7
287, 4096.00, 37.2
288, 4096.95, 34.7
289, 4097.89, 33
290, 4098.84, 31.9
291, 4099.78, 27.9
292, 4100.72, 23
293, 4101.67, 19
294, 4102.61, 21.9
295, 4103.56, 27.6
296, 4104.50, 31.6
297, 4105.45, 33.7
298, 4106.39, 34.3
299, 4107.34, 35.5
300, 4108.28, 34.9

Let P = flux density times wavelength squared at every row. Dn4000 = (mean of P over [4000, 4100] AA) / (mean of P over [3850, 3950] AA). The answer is 1.14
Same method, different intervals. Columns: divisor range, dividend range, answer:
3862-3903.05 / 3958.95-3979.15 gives 0.89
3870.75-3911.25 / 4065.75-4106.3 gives 1.12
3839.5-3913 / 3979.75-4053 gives 1.17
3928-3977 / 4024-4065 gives 1.23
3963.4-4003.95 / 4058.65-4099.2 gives 1.13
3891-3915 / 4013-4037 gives 1.14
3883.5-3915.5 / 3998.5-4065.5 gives 1.23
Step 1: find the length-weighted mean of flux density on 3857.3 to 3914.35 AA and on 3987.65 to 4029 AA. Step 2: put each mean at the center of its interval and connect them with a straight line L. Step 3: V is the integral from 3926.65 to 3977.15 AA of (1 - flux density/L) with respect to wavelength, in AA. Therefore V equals 5.7 AA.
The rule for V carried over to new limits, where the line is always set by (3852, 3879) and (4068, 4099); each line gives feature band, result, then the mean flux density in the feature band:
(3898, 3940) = 1.8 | 38.6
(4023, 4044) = -1.0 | 41.5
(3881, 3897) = 3.4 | 31.9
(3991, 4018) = -1.5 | 41.9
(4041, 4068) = -1.4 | 41.4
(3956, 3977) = 4.3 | 31.8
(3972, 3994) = 0.2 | 39.6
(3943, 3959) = -0.3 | 41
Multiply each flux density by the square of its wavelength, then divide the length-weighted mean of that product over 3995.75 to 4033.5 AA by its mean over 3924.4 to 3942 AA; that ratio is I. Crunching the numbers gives 1.21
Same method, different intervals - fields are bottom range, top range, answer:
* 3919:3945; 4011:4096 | 1.16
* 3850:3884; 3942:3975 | 0.92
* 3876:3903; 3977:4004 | 1.25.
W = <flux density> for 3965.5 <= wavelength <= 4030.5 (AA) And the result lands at 38.9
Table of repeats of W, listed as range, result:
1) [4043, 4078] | 41.1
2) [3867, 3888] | 37.5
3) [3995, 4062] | 41.6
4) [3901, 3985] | 37.6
